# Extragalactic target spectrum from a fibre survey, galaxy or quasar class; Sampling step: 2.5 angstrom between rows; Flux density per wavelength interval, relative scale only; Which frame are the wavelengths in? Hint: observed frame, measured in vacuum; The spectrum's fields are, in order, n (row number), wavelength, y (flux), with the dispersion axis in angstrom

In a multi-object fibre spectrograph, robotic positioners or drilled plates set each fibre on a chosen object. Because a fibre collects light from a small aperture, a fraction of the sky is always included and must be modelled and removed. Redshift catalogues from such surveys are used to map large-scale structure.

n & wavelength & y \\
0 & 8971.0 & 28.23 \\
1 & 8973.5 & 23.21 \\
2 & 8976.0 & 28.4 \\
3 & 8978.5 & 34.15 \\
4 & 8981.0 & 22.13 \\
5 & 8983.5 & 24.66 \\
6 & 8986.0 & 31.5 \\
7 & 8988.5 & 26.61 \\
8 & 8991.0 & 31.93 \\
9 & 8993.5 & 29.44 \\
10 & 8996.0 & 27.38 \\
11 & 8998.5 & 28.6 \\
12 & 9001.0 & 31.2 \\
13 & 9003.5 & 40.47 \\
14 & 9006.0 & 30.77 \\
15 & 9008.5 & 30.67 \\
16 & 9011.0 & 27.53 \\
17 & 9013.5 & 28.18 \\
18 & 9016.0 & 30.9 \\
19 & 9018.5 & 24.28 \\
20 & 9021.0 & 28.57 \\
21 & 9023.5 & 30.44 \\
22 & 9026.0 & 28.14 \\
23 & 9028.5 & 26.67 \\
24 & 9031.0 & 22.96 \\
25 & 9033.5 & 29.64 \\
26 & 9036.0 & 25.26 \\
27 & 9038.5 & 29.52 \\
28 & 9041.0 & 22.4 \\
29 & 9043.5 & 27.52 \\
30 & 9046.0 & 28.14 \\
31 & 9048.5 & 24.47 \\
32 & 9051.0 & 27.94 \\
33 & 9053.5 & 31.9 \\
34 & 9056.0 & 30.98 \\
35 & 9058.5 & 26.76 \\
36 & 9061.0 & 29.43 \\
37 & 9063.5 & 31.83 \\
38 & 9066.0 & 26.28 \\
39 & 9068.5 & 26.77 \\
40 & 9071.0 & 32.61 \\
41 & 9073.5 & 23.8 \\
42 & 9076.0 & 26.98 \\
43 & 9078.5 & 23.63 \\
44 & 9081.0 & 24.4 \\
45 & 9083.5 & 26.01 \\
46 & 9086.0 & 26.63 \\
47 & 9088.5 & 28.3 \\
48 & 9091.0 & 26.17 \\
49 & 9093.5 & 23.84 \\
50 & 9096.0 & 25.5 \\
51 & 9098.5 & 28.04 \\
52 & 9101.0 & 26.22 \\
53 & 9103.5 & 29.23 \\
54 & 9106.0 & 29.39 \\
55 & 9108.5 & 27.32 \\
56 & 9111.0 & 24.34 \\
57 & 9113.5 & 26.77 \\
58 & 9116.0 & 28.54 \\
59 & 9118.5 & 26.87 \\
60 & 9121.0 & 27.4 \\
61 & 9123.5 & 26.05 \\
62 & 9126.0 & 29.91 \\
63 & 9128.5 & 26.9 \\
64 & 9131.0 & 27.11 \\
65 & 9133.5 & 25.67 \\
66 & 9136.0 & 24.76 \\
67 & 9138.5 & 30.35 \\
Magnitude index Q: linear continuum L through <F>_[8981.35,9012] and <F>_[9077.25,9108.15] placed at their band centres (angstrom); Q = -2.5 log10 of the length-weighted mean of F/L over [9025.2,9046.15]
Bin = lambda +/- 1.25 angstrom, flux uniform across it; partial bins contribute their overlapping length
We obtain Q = 0.07 mag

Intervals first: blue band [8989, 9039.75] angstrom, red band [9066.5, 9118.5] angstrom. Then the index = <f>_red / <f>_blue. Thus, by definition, 0.9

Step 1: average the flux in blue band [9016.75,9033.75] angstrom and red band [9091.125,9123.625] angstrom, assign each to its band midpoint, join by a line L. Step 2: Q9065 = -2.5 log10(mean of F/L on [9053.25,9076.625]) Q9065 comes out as -0.06 mag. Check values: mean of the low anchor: 27.2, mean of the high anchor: 26.9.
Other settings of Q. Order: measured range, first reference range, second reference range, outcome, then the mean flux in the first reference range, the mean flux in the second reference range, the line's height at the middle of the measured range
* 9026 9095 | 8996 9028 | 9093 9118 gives 0.05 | 29.8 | 27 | 28.4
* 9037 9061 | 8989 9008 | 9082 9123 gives 0.05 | 31.2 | 26.9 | 29.1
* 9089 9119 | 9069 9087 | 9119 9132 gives 0.00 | 26.3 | 27.4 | 26.9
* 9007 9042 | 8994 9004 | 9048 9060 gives 0.09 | 31.1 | 28.7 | 30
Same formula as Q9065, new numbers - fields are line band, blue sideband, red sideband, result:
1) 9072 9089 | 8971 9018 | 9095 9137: 0.08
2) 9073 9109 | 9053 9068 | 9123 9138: 0.07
